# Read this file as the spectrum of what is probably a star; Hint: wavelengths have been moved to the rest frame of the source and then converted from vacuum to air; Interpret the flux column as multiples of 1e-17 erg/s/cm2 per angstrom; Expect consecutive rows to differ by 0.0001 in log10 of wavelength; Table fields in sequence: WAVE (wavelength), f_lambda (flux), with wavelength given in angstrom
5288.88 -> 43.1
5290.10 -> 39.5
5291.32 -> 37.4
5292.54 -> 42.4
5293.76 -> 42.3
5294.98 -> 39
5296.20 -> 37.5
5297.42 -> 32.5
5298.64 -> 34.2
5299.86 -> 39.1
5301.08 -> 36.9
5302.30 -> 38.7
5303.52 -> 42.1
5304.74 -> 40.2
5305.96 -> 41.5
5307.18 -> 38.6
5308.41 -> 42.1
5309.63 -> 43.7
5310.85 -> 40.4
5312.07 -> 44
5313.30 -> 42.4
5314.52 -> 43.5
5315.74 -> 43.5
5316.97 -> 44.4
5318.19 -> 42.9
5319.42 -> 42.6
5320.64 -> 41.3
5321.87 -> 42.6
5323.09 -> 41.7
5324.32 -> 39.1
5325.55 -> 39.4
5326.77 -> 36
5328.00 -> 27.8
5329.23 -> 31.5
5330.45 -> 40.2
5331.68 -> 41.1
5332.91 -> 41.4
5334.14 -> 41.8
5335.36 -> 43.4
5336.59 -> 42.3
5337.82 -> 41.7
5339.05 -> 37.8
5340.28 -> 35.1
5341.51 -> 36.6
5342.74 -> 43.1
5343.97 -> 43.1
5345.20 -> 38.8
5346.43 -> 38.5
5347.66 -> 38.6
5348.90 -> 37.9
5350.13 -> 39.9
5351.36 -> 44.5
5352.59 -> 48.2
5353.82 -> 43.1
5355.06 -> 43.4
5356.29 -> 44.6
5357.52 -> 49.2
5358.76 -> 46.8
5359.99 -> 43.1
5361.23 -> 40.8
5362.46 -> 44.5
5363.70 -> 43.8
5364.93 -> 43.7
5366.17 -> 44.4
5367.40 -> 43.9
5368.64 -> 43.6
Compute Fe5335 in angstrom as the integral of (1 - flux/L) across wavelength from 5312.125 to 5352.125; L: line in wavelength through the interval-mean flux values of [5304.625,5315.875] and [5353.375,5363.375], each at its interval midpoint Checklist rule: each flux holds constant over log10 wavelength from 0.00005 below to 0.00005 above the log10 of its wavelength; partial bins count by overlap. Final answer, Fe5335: 2.7 angstrom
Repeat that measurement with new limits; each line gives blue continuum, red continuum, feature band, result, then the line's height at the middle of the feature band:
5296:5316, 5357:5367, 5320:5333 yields 1.1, 41.7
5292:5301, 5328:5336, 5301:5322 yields -1.9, 38.4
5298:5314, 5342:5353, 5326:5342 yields 1.1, 40.9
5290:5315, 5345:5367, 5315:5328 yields 0.1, 41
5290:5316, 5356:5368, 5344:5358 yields 0.4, 43.7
